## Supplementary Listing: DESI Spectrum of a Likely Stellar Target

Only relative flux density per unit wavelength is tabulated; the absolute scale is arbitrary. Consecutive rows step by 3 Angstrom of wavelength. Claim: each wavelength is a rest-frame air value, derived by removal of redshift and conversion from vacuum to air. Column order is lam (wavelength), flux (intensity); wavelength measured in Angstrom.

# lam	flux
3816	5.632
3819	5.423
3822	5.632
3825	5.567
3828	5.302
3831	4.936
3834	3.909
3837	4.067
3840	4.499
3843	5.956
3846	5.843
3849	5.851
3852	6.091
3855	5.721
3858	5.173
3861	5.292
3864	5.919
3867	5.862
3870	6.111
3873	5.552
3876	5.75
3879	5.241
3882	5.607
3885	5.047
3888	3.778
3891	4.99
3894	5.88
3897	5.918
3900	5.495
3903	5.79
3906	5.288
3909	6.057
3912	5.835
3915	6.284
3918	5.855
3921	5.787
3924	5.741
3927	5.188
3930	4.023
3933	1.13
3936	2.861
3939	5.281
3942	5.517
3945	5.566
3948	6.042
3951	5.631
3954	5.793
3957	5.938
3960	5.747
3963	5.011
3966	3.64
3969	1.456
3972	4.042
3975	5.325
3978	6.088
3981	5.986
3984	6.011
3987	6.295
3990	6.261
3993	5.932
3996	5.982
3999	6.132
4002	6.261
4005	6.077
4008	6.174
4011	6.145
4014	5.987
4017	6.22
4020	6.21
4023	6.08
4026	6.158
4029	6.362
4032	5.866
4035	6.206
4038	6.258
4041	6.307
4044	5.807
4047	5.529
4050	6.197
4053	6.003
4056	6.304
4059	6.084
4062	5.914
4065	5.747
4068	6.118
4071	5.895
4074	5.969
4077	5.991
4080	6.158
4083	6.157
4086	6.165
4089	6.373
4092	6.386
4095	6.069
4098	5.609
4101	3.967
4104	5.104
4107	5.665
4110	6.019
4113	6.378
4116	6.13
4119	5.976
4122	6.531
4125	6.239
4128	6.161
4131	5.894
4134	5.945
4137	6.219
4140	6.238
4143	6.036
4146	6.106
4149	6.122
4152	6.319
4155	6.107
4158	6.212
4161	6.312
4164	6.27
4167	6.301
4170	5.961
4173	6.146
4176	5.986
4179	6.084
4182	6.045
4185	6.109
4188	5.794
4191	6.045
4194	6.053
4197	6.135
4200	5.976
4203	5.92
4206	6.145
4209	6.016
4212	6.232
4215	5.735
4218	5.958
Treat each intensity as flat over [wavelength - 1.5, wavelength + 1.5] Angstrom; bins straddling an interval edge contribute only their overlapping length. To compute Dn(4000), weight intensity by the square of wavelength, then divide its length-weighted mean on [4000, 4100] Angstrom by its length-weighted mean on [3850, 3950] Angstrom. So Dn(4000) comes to 1.23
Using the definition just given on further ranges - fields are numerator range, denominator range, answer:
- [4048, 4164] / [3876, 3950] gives 1.28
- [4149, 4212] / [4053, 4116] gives 1.08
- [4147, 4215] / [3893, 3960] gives 1.30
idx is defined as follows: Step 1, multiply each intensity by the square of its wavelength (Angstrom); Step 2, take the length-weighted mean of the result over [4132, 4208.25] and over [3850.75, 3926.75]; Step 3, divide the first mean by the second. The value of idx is 1.25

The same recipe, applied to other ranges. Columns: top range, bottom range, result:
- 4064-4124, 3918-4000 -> 1.23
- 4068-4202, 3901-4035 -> 1.19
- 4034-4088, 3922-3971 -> 1.37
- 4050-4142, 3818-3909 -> 1.25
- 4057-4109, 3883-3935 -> 1.24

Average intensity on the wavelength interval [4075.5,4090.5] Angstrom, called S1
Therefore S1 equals 6.17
